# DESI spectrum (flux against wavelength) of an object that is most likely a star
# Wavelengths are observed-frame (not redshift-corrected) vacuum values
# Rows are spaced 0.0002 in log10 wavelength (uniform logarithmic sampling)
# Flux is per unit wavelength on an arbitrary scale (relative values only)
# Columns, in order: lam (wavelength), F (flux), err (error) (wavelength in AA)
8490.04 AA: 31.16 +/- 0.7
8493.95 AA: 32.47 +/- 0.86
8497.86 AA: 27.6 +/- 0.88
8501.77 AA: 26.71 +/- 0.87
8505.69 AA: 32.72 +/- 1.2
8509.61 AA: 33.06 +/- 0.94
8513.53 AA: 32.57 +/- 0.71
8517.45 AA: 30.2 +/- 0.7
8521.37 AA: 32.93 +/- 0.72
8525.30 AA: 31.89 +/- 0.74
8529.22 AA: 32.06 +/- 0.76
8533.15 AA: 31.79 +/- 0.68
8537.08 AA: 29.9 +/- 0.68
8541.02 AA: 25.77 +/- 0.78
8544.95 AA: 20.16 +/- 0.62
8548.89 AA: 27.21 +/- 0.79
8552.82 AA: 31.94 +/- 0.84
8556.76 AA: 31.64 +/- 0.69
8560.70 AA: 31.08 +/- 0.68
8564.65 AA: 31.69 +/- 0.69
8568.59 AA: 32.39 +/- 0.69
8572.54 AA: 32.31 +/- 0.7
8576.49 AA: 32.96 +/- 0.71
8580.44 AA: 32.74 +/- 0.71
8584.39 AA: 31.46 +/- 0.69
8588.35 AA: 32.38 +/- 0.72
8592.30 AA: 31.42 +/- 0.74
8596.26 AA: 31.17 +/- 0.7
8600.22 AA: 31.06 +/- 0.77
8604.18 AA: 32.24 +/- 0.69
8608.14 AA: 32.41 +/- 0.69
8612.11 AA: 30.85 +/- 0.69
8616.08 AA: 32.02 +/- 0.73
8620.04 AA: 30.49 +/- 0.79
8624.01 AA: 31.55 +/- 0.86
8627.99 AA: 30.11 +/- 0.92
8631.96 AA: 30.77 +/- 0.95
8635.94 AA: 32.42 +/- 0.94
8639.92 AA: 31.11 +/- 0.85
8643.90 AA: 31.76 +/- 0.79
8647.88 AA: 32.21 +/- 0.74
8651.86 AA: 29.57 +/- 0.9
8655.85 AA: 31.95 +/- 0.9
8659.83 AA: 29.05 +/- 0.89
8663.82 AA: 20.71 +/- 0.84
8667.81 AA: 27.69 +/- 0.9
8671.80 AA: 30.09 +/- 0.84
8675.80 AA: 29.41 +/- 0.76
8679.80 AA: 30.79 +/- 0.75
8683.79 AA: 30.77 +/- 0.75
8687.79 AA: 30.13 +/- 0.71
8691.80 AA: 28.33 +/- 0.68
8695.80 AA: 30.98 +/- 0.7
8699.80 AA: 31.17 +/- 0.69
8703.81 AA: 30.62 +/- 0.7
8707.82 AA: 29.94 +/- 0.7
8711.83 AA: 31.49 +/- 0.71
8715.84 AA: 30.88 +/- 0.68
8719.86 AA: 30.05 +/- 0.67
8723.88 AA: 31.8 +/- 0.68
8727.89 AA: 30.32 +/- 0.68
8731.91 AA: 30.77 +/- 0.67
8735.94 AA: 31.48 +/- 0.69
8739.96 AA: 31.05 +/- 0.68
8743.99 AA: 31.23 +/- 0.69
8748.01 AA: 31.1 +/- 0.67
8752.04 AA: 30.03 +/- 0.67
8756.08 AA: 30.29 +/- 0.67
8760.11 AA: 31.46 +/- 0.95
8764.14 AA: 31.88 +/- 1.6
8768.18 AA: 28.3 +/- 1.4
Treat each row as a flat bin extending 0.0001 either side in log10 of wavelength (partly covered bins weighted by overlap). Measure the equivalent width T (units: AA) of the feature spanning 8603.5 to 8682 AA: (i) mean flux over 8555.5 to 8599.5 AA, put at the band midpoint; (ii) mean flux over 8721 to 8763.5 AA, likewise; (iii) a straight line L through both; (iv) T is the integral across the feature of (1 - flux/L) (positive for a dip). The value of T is 3.0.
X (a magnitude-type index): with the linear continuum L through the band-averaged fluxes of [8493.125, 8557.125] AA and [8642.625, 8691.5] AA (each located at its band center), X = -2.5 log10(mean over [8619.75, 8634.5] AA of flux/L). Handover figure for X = -0.04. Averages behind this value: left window 30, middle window 30.8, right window 29.4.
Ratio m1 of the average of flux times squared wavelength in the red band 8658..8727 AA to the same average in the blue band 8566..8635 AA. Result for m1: 1.0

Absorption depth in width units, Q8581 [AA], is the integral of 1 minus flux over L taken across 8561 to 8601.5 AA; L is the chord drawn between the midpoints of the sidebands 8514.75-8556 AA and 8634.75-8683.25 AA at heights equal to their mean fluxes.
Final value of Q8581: -3.22 AA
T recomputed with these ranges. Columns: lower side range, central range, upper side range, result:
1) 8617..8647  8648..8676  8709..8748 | 2.4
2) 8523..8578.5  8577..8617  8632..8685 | -2.3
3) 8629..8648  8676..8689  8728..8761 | 0.3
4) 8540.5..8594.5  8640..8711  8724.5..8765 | 2.3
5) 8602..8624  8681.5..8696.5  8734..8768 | 0.6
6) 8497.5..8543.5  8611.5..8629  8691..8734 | -0.3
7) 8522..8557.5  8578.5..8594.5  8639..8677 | -1.5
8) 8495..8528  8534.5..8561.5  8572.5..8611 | 2.8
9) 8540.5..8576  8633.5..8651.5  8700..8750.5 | -0.8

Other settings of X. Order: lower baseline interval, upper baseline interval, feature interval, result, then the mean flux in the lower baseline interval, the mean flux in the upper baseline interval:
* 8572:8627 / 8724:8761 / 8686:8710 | 0.03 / 31.7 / 30.9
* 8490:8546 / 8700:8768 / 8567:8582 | -0.08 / 30.2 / 30.8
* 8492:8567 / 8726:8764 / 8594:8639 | -0.03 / 30.2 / 30.9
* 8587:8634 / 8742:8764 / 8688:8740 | 0.01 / 31.4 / 30.9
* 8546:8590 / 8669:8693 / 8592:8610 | -0.03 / 31.4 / 29.9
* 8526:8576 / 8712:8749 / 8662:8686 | 0.09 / 30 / 31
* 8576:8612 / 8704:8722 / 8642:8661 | 0.01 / 31.9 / 30.6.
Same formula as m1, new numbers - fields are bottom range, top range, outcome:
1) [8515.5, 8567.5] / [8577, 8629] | 1.07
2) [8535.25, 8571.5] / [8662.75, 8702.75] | 1.03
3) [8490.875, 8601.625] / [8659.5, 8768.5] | 1.02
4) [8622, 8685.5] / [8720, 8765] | 1.05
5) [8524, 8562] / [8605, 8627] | 1.09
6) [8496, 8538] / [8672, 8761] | 1.03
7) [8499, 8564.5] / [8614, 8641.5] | 1.06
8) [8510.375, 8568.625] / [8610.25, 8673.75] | 1.02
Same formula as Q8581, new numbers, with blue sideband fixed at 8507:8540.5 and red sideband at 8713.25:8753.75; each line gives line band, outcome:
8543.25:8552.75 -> 1.82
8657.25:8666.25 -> 1.63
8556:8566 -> 0.00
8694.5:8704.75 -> 0.01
